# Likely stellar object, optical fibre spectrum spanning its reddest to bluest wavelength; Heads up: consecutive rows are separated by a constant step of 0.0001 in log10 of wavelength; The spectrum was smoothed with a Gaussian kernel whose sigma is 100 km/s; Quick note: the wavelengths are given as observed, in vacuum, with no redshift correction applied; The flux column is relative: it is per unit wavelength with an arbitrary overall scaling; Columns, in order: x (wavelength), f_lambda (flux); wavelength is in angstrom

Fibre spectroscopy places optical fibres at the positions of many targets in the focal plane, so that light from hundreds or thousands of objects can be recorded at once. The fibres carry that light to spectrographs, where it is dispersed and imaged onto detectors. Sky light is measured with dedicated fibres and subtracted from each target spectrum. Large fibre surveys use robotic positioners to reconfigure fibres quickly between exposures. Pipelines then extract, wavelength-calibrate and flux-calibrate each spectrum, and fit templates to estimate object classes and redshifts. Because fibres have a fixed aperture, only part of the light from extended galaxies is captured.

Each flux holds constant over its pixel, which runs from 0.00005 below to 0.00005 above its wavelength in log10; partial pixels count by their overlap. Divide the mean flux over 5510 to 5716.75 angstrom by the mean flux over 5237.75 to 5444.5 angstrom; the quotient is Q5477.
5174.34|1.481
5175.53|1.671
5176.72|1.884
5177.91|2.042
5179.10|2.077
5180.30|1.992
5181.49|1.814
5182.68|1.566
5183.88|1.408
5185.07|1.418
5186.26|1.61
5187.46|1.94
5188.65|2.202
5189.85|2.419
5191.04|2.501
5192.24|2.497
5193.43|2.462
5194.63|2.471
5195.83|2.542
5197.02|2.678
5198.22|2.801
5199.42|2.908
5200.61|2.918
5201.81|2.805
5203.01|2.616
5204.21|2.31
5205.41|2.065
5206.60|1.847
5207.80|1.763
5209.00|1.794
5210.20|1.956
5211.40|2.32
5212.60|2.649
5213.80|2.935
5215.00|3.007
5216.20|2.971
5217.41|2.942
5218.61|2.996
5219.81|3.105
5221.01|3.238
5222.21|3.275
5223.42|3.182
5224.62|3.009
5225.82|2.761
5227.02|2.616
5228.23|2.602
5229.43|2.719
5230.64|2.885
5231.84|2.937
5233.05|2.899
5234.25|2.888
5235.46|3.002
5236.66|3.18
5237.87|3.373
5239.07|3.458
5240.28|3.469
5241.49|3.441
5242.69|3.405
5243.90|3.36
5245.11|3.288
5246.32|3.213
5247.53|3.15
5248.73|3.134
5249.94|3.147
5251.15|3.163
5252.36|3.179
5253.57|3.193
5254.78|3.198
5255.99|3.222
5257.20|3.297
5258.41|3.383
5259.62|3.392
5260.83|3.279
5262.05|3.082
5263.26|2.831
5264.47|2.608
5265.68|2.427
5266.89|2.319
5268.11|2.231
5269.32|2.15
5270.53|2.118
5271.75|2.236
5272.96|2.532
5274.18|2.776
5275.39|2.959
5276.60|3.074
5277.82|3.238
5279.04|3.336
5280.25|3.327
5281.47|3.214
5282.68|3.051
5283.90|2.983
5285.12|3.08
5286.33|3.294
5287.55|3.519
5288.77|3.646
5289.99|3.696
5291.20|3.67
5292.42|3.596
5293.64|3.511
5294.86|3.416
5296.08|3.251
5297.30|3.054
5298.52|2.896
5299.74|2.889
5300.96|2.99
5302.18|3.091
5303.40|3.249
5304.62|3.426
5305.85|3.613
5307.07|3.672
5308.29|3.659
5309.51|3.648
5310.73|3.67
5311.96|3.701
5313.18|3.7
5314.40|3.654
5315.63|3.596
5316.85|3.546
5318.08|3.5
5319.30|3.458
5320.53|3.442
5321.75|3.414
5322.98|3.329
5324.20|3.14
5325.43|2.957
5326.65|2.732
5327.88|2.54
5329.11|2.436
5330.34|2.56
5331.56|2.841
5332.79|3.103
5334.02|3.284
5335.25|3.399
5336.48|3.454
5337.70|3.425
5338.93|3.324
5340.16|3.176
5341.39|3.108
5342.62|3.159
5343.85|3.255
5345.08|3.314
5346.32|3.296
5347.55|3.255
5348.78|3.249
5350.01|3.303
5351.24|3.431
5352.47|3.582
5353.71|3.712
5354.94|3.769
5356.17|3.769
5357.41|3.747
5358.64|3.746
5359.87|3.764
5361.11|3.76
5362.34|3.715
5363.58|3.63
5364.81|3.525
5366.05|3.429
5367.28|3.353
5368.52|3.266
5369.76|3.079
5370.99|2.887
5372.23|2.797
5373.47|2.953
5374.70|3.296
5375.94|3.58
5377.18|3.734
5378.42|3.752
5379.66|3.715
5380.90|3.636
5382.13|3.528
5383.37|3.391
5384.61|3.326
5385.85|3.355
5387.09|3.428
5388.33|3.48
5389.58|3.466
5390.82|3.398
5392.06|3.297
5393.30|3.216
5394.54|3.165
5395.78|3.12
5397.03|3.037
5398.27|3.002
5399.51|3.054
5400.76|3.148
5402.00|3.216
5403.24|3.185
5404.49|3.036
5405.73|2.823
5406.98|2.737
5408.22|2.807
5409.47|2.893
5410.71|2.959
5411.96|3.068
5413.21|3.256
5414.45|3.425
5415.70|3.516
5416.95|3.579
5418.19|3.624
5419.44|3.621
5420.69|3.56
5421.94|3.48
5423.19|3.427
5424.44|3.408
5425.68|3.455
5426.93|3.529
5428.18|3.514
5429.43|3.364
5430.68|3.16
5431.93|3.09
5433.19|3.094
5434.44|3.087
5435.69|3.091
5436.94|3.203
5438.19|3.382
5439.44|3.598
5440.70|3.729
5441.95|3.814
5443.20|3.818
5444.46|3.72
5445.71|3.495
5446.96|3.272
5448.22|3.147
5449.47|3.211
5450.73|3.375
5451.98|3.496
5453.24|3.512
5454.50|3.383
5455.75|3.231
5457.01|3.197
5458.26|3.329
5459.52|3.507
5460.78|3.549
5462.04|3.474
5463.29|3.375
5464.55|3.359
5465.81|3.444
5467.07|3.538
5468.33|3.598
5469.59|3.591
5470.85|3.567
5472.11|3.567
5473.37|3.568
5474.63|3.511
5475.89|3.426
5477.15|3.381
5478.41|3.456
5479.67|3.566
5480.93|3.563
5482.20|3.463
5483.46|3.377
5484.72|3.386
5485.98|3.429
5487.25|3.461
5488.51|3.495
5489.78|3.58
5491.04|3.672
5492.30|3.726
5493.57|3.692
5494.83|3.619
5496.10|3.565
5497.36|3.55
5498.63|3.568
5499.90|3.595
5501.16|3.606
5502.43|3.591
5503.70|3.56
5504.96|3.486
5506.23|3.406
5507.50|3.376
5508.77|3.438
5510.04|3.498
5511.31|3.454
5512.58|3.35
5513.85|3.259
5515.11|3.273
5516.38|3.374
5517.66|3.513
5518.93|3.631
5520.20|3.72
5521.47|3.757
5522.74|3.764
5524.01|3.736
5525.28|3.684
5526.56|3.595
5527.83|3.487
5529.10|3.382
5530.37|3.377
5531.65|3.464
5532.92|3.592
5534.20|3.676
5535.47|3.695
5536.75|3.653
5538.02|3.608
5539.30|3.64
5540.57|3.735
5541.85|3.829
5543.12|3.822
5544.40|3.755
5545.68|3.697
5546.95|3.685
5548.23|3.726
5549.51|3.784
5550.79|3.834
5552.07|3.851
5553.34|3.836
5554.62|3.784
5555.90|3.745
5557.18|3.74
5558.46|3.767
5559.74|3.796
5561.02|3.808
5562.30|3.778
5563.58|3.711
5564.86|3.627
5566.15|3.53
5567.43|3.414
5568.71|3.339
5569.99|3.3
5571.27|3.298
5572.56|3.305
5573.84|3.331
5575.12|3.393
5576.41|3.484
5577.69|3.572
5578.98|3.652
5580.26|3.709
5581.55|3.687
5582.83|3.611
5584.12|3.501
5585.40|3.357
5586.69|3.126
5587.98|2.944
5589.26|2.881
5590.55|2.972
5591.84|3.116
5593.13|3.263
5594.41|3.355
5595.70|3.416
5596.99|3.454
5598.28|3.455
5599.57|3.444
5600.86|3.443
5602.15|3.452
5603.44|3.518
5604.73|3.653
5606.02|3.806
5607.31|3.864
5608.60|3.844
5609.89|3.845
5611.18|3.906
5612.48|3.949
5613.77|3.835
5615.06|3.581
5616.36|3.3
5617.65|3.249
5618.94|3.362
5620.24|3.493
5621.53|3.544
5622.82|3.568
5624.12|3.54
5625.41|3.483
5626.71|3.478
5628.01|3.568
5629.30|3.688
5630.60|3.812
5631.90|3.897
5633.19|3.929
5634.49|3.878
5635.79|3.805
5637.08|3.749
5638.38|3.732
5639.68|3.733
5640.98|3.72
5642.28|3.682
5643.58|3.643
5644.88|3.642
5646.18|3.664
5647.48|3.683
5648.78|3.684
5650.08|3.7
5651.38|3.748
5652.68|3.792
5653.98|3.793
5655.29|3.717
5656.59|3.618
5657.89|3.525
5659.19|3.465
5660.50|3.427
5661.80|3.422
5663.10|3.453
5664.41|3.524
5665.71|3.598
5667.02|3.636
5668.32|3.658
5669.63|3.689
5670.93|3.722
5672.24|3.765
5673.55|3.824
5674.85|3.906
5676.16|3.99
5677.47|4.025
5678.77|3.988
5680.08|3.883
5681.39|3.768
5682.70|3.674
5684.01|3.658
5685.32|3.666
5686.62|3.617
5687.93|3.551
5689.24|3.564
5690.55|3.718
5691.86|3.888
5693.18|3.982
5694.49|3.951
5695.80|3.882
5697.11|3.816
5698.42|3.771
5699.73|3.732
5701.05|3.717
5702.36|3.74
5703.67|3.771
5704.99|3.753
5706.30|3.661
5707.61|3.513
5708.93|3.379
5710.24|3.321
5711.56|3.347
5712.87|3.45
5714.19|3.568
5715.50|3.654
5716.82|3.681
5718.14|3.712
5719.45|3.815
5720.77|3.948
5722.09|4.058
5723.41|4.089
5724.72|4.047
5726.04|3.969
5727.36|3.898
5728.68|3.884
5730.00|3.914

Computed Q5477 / 1.1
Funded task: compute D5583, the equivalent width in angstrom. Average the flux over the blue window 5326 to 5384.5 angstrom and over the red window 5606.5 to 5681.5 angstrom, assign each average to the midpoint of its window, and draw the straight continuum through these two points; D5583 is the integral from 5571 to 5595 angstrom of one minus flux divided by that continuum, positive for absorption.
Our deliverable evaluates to 1.8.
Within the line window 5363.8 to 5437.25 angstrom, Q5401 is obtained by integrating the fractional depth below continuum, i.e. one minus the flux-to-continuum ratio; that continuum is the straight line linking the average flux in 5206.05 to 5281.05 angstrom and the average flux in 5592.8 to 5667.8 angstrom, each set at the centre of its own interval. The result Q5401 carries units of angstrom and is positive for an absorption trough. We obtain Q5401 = -1.92 angstrom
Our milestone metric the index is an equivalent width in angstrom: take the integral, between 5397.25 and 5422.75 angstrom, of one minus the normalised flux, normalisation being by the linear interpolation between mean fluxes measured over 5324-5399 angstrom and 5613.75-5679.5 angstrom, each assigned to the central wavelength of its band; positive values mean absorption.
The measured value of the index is 1.3 angstrom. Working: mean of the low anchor 3.31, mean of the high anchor 3.66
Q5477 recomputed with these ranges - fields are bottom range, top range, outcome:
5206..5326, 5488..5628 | 1.15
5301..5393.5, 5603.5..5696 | 1.10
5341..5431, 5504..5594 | 1.06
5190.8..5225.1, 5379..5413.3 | 1.21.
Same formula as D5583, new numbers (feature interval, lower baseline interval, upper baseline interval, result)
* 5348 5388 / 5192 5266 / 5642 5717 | -4.3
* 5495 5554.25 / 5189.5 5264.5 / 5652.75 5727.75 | -3.0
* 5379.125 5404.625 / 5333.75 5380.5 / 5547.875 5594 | 1.0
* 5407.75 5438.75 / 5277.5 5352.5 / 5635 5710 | 1.0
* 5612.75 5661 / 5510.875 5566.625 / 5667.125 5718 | 0.6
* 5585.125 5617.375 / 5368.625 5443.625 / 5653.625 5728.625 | 1.1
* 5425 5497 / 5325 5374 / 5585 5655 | -1.1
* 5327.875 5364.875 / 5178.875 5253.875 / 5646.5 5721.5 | -4.7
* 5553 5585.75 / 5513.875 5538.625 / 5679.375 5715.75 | 0.2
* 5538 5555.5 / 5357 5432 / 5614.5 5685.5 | -1.1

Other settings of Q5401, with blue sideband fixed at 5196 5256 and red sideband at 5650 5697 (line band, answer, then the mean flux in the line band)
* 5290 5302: -1.0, 3.27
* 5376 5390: -1.5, 3.53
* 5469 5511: -1.8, 3.52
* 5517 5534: -0.7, 3.59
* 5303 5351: -3.4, 3.3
